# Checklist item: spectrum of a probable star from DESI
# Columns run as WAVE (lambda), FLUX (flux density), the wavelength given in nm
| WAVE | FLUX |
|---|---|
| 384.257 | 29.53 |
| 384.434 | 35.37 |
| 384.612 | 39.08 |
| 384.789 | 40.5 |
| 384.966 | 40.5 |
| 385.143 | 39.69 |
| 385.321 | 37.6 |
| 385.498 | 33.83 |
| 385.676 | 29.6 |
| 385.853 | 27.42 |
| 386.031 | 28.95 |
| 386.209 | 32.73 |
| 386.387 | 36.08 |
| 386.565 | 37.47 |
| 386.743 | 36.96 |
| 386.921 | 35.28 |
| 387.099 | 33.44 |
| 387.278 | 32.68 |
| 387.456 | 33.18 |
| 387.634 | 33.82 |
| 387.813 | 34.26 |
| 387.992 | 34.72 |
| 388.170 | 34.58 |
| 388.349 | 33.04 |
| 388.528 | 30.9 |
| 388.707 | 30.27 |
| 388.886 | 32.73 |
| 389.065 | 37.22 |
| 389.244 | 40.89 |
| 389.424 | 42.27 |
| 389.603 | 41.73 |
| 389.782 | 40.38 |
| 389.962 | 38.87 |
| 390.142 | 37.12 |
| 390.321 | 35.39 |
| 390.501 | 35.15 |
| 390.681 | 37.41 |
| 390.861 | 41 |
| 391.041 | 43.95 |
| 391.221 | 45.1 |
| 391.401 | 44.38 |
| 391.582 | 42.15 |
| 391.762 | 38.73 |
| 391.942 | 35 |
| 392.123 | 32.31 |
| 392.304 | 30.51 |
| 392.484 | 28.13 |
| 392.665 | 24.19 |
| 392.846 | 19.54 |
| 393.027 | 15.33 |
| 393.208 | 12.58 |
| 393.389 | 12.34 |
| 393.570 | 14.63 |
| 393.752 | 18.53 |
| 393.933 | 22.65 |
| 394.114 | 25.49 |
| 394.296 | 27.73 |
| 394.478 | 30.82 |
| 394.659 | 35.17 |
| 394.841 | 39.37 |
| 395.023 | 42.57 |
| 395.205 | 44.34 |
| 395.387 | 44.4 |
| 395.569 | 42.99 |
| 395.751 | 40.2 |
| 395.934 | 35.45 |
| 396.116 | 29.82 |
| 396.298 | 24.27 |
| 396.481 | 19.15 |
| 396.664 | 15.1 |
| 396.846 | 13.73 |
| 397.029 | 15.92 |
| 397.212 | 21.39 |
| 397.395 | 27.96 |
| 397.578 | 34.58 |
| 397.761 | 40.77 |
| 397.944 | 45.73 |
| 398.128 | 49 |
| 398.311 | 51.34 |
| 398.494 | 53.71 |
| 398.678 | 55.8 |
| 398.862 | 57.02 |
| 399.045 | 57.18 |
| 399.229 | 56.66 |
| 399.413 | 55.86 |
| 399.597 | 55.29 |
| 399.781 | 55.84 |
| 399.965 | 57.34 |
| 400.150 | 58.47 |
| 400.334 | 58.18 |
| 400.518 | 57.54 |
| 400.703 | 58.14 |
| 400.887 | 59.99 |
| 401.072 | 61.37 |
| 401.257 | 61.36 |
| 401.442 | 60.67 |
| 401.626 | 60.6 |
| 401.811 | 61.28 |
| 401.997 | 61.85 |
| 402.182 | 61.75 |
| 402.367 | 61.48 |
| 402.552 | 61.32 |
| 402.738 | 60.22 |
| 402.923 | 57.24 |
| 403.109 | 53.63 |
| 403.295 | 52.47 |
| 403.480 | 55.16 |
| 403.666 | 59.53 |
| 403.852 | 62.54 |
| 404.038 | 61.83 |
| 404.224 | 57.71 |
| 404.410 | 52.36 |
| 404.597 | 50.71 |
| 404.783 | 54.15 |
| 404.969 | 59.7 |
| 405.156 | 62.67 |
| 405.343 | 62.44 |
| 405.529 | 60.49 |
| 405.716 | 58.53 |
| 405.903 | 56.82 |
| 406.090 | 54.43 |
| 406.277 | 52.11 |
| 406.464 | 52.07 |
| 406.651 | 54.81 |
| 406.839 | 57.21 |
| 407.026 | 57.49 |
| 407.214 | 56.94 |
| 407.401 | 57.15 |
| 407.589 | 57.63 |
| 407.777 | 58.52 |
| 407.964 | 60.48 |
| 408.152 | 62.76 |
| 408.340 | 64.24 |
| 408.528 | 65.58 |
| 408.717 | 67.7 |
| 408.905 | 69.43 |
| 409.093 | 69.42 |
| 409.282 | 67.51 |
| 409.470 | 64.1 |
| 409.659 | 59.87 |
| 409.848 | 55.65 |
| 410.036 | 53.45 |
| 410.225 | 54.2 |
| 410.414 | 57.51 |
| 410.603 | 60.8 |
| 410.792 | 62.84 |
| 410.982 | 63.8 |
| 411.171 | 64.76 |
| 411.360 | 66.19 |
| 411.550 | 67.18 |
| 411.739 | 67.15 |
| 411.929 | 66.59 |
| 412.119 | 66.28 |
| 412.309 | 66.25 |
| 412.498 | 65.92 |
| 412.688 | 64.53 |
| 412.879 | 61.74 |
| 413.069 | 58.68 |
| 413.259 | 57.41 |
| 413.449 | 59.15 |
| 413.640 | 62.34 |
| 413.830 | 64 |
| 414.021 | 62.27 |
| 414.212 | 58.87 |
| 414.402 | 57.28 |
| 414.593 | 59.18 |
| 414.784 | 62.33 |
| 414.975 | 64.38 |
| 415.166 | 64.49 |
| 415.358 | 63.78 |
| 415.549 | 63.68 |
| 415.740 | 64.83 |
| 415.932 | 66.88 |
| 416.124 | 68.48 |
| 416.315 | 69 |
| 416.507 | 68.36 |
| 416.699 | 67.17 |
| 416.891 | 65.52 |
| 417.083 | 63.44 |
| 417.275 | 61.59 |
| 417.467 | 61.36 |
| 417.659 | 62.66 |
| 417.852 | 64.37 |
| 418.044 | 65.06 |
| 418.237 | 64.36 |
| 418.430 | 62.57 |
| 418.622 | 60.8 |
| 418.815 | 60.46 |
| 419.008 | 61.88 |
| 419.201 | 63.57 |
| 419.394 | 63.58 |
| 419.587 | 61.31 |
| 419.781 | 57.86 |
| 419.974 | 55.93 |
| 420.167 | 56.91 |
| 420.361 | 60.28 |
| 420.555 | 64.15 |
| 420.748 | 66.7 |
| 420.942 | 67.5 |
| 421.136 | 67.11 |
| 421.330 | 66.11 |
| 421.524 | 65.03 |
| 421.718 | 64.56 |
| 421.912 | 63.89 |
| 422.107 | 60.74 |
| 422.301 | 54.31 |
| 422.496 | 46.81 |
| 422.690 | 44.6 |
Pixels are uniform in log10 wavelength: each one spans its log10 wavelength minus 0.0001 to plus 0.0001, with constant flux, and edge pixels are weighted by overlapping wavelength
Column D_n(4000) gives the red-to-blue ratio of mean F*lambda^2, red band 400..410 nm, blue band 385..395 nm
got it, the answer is 1.9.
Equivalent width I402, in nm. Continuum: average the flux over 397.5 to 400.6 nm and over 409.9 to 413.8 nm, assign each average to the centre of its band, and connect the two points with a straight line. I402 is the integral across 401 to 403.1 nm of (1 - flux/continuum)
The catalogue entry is -0.203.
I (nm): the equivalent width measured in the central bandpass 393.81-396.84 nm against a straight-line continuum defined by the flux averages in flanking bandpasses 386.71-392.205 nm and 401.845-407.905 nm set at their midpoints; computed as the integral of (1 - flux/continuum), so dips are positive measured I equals 0.88 nm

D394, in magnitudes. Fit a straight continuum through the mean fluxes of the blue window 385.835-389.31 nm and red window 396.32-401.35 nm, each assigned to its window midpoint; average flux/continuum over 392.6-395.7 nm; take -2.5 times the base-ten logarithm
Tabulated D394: 0.425 mag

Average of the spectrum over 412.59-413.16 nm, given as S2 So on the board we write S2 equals 61.6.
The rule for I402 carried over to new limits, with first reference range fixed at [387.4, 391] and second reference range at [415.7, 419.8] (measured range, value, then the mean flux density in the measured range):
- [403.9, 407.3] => -0.31 nm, 56.9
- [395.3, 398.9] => 0.70 nm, 35.6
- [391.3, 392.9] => 0.24 nm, 33.1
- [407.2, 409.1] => -0.28 nm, 62.7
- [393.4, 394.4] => 0.48 nm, 21.2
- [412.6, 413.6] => -0.02 nm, 60.3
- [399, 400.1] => -0.24 nm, 56.4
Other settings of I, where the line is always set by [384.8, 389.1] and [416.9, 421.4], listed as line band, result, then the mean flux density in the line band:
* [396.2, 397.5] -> 0.70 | 19.9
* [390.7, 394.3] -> 0.91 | 28.9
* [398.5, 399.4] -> -0.23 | 56.3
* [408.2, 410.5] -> -0.36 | 62.4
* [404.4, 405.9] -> -0.23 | 57.9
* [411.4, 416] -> -0.43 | 63.1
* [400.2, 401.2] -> -0.28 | 59.1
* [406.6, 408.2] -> -0.18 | 58.1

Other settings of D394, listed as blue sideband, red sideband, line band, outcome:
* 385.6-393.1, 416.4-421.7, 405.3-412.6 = -0.15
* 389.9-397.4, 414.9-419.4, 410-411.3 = -0.10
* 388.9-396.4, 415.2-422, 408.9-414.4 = -0.13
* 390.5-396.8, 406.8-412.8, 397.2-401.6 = -0.24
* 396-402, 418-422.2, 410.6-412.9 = -0.16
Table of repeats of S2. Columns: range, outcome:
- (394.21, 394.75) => 31.3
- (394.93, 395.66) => 43.6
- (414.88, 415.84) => 64.2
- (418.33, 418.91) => 61.3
